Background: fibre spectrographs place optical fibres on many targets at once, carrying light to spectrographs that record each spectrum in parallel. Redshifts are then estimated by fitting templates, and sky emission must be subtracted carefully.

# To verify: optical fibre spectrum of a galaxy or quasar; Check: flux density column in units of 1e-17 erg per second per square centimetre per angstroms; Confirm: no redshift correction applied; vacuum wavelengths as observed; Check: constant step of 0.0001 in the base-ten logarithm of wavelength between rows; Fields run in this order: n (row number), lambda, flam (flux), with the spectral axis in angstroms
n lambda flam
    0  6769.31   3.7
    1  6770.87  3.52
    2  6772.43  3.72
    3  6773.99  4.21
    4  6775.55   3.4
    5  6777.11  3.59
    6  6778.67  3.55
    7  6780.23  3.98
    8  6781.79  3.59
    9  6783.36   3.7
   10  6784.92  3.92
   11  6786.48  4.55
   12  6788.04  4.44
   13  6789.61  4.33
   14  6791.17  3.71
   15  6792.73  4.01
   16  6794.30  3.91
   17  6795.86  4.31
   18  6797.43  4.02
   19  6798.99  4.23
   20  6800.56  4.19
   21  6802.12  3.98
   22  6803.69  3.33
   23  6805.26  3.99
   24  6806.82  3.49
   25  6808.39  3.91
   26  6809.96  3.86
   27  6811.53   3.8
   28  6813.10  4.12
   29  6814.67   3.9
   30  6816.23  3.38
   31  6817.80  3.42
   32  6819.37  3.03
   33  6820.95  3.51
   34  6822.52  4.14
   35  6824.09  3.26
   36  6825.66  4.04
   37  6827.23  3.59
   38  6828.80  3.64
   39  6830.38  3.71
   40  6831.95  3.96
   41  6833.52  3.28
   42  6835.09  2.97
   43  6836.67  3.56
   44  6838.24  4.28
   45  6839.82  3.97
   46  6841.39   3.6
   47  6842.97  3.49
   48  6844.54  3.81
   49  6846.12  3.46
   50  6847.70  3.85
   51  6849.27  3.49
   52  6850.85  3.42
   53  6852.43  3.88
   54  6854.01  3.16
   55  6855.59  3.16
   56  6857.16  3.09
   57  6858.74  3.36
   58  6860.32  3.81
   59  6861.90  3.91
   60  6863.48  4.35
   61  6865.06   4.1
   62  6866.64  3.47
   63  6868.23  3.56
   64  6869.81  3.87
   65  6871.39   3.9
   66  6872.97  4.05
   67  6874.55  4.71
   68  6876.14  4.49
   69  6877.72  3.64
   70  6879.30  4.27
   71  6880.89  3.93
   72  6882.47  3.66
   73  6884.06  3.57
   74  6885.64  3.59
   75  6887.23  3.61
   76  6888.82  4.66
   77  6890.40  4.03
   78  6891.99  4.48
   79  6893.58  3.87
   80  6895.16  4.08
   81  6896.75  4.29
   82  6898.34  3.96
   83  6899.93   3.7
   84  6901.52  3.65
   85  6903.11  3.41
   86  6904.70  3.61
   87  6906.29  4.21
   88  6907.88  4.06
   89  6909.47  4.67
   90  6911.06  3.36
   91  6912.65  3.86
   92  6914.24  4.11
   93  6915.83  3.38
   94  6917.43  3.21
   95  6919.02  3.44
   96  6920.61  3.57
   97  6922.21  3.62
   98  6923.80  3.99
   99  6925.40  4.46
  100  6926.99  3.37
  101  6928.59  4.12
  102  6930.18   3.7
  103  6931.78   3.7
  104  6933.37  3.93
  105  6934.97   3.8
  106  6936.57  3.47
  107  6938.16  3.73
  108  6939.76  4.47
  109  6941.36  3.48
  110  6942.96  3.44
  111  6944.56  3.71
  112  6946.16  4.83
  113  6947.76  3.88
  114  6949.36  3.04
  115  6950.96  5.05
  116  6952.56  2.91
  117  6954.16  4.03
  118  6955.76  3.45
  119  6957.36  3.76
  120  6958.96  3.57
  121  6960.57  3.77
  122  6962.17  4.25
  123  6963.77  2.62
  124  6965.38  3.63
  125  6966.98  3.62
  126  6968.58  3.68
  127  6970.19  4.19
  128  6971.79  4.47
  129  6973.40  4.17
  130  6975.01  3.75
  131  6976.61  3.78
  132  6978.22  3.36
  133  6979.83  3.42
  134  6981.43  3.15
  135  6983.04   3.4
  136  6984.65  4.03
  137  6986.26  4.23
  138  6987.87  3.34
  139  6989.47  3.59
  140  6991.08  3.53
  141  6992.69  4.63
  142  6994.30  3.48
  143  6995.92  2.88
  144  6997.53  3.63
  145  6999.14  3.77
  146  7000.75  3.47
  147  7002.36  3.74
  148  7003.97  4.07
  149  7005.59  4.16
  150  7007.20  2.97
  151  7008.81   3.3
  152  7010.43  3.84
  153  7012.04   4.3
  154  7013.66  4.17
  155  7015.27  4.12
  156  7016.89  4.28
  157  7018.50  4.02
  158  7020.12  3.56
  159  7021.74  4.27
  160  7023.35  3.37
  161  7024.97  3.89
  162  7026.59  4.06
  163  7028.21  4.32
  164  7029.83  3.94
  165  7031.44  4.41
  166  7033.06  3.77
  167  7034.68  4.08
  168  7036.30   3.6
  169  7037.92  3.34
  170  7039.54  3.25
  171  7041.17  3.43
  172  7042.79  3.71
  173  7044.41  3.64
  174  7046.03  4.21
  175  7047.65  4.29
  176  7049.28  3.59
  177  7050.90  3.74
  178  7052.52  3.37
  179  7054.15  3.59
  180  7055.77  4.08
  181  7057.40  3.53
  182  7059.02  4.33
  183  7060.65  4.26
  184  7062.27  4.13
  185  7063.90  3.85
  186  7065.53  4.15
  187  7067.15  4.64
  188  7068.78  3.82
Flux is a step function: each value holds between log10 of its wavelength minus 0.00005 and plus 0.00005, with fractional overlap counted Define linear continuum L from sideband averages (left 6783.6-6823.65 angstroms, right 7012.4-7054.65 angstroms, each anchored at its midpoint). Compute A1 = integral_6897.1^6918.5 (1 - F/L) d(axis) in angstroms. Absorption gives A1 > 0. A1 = 0.5 angstroms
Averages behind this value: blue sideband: 3.89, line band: 3.79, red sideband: 3.85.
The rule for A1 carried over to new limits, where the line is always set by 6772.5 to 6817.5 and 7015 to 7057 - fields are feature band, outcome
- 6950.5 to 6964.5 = 0.62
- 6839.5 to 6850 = 0.63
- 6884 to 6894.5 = -0.35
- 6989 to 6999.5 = 0.56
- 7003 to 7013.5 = 0.13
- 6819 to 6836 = 1.40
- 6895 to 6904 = 0.10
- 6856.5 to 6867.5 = 0.42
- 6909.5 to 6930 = 0.65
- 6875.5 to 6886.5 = 0.02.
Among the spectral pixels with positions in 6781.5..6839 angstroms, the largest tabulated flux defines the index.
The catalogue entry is 4.55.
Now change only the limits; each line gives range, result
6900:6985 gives 5.05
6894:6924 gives 4.67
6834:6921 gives 4.71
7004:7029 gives 4.32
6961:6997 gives 4.63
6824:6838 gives 4.04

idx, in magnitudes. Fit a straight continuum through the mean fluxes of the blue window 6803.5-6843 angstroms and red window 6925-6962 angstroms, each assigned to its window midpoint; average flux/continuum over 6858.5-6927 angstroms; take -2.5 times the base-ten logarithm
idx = -0.04 mag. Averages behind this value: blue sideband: 3.67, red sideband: 3.81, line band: 3.89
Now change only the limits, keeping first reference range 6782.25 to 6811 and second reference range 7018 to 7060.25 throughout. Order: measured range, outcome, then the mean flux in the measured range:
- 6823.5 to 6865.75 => 0.09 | 3.64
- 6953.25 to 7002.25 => 0.05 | 3.69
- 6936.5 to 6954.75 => 0.01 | 3.85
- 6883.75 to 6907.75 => 0.00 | 3.93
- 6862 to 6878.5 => -0.02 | 4.01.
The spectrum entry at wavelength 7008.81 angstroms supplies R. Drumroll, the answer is 3.3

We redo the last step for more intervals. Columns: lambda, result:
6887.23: 3.61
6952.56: 2.91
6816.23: 3.38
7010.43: 3.84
